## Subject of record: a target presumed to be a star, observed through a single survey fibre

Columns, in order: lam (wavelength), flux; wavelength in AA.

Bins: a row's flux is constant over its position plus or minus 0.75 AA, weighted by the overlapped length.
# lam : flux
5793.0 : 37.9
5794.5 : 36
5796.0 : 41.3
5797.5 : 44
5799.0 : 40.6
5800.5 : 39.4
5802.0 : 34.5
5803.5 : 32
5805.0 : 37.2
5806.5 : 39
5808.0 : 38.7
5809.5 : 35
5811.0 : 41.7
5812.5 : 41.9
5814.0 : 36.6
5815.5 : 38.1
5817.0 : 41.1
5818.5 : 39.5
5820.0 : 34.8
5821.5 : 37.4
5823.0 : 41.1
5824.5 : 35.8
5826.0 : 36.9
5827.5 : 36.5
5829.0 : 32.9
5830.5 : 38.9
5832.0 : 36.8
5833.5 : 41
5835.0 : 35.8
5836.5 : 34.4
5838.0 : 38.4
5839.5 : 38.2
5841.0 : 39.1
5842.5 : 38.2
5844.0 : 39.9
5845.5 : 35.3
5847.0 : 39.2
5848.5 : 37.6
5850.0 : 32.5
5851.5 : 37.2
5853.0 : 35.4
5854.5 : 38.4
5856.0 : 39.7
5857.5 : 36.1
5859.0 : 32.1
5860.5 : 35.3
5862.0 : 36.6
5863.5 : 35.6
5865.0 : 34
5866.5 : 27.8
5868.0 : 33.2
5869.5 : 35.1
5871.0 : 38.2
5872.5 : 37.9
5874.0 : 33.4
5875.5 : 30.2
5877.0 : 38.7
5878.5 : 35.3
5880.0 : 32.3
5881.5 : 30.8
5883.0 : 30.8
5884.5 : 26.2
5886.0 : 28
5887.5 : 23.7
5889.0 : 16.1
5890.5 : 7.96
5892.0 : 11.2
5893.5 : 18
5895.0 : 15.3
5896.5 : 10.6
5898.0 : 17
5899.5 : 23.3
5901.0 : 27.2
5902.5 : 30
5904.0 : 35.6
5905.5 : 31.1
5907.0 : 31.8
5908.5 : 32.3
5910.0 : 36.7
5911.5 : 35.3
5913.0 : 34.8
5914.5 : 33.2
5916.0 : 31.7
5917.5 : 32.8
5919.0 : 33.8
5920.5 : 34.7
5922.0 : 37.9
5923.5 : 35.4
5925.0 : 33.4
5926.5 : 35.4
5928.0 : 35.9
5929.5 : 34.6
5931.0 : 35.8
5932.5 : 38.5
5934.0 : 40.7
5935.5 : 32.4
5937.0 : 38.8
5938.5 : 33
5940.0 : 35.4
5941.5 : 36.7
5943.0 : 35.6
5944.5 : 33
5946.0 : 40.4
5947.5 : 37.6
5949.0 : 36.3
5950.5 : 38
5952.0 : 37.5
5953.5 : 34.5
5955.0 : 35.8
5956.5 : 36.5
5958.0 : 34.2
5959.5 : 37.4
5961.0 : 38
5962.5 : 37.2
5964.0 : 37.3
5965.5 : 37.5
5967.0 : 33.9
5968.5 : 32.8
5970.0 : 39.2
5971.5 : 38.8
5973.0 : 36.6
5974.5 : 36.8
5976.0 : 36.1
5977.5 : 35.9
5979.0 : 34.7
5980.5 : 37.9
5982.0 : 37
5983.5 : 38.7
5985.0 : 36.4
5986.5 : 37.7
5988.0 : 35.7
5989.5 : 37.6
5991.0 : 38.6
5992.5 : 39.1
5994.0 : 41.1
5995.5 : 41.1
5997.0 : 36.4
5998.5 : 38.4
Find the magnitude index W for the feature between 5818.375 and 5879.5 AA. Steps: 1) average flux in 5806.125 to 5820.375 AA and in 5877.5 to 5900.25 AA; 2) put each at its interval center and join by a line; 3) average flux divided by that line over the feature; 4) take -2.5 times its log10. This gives -0.19 mag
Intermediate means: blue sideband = 38.7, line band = 36.3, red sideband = 22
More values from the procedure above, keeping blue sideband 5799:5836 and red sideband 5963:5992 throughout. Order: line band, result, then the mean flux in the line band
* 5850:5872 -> 0.064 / 35.3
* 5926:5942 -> 0.028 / 36.1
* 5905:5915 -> 0.107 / 33.7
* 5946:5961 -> 0.007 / 36.7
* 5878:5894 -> 0.498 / 23.6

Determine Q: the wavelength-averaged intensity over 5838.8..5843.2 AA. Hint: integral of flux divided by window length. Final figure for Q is 38.5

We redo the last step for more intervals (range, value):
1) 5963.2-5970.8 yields 36.2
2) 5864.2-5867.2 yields 31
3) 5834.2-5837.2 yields 35.2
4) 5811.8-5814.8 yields 39.2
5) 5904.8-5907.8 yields 31.5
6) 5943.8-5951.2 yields 37.1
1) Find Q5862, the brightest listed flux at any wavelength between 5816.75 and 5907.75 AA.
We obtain 41.1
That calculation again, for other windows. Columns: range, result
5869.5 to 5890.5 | 38.7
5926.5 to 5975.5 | 40.7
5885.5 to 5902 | 28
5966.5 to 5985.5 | 39.2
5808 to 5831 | 41.9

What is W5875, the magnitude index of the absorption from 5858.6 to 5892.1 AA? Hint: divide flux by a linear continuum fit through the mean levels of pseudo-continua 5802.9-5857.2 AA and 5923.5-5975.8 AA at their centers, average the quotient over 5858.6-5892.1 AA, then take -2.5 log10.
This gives 0.22 mag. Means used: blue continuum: 37.6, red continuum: 36.3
